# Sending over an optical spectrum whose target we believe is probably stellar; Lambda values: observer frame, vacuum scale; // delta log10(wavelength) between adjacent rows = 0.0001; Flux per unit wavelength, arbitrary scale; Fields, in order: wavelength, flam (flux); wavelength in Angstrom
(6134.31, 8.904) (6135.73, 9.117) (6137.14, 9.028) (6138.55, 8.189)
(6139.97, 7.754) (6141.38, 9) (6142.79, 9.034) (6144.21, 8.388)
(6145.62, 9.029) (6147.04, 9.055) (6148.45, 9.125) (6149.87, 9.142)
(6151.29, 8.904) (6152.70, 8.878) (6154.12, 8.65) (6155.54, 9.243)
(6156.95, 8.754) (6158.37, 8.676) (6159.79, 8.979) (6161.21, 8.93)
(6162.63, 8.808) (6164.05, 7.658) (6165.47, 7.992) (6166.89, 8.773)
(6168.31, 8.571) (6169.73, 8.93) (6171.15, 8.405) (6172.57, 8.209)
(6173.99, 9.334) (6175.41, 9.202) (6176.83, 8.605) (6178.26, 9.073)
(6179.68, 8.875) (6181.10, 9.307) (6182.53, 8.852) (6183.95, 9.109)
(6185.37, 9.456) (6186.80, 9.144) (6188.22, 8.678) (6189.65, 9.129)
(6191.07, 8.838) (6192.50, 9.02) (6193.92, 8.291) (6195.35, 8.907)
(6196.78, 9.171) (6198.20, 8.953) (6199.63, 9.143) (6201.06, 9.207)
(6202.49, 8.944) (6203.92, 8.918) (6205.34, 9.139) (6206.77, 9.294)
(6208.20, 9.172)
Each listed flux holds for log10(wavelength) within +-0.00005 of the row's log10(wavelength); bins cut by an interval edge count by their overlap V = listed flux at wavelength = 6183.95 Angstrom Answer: 9.109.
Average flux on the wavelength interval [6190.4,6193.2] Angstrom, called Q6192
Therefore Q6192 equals 8.92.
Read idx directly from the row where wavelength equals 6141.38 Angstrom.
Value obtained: 9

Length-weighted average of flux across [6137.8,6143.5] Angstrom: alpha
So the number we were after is 8.5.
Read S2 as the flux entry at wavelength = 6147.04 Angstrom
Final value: 9.055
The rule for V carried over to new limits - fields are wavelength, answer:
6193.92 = 8.291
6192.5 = 9.02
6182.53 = 8.852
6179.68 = 8.875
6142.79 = 9.034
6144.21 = 8.388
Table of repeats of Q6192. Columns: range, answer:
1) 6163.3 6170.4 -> 8.38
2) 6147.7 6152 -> 9.07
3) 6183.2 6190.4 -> 9.11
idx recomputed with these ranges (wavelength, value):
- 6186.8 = 9.144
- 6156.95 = 8.754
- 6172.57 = 8.209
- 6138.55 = 8.189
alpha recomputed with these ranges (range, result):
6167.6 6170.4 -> 8.75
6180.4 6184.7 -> 9.09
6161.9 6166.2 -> 8.15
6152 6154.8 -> 8.76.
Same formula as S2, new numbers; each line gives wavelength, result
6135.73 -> 9.117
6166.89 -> 8.773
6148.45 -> 9.125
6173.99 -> 9.334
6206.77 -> 9.294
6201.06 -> 9.207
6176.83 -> 8.605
